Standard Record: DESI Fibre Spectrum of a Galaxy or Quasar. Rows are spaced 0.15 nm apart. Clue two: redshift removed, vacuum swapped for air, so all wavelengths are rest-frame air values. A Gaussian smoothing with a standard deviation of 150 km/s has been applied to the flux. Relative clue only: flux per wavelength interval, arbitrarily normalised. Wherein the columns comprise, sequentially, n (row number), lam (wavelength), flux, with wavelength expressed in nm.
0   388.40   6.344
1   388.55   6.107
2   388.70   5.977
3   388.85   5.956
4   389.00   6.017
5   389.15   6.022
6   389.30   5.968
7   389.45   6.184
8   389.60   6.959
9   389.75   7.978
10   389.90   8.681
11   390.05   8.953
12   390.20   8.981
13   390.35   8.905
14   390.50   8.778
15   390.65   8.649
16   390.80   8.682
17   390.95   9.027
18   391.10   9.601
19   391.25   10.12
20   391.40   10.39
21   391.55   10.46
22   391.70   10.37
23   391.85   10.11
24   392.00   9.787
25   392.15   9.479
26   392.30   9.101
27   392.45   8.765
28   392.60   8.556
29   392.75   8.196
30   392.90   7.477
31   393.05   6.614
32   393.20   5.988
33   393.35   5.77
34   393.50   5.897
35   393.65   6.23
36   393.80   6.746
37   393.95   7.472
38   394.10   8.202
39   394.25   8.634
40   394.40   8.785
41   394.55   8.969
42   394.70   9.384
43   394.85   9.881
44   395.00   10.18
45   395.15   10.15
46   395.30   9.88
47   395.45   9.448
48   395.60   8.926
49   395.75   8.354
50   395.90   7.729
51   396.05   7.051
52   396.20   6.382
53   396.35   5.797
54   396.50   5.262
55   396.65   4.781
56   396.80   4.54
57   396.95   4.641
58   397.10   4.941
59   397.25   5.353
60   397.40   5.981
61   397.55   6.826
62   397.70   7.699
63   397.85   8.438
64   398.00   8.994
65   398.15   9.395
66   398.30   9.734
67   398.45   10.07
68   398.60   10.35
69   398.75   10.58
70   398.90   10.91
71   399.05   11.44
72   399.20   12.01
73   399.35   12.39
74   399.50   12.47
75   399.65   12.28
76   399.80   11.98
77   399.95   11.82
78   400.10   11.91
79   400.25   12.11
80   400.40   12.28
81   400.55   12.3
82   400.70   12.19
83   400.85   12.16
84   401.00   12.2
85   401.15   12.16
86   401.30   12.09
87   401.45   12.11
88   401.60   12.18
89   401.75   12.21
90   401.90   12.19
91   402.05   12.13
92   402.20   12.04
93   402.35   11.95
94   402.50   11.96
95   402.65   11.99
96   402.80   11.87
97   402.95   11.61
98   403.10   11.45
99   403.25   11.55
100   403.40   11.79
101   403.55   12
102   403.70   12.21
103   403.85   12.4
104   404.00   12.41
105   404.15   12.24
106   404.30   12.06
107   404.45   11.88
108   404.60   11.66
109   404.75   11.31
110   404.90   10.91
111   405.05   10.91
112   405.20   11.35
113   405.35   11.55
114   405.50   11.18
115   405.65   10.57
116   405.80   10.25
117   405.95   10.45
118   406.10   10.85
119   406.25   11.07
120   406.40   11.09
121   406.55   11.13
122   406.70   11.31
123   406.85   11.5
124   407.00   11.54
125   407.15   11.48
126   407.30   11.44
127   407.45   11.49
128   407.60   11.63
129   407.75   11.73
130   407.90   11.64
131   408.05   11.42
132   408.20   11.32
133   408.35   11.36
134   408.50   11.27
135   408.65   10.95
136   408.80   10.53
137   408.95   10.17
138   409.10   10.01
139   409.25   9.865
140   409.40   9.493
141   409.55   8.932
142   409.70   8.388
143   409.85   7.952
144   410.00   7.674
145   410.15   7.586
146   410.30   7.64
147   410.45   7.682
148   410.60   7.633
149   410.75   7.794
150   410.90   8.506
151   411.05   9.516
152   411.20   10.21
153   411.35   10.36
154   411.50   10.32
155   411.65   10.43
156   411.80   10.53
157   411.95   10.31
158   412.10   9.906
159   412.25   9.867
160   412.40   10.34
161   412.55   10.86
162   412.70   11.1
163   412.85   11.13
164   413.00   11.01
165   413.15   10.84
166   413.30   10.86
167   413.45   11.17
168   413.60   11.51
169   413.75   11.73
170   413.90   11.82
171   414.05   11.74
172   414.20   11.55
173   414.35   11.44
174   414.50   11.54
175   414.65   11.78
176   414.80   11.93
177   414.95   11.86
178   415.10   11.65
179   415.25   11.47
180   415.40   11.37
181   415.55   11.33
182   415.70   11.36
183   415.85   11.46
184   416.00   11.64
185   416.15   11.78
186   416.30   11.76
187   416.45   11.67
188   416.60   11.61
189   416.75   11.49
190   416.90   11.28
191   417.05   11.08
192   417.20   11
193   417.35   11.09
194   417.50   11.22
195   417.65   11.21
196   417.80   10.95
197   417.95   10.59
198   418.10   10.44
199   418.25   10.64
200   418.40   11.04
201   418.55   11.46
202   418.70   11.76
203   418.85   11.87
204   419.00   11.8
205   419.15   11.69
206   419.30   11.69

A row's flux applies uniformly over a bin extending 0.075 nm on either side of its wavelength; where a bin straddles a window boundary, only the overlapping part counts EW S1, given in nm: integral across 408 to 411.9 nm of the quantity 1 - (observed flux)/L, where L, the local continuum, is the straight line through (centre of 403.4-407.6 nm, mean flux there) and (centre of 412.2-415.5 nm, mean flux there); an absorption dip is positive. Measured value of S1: 0.635 nm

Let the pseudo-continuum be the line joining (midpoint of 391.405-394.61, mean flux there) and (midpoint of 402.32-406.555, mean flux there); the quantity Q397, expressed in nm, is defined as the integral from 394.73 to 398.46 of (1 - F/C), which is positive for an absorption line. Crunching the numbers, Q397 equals 0.66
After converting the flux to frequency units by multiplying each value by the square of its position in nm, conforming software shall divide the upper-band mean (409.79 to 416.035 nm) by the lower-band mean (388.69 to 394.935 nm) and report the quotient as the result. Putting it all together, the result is 1.4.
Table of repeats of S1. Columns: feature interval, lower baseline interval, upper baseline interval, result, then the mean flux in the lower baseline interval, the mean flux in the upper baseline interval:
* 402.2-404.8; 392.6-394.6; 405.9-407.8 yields -0.411 nm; 7.33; 11.3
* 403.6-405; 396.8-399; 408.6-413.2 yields -0.489 nm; 8.05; 9.58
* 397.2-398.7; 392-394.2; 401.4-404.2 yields 0.221 nm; 7.56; 12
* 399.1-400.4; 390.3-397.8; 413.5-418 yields -0.471 nm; 7.98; 11.5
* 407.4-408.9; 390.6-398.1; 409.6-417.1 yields -0.225 nm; 7.98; 10.5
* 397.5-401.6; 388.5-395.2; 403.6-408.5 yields -0.471 nm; 8.2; 11.4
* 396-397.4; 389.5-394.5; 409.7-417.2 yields 0.547 nm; 8.43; 10.6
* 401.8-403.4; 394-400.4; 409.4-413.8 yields -0.458 nm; 8.95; 9.7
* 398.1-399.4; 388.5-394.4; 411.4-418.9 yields -0.255 nm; 8.01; 11.2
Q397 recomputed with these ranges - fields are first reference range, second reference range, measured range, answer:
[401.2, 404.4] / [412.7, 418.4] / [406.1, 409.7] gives 0.26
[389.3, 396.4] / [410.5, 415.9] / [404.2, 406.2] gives -0.27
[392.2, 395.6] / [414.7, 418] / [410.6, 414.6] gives 0.11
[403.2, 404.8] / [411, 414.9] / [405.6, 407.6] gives 0.09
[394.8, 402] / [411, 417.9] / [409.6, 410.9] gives 0.35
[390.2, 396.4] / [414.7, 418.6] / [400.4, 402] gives -0.46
